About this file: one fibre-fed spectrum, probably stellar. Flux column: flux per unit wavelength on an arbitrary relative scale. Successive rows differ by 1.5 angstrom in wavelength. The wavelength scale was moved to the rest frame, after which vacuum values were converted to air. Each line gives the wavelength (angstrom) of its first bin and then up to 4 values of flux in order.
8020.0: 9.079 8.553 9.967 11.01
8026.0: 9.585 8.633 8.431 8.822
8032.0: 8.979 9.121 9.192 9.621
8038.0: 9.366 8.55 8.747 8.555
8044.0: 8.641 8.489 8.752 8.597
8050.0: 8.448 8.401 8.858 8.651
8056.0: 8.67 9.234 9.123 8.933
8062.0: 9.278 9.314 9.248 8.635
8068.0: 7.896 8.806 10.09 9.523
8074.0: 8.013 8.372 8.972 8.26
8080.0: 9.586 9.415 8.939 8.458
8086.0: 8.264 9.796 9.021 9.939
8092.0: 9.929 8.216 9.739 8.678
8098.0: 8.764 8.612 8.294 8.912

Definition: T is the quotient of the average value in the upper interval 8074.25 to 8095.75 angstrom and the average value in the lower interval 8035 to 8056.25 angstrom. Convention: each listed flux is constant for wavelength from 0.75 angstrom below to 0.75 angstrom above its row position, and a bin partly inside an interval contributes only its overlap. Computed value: 1.0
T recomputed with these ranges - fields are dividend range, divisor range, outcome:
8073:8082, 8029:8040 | 0.97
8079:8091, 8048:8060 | 1.04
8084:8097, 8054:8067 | 1.01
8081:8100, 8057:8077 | 1.01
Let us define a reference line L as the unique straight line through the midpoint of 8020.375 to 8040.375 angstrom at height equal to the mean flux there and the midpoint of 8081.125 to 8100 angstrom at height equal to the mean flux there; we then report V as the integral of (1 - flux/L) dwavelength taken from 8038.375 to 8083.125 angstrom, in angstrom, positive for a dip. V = 1.5 angstrom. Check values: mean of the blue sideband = 9.21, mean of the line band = 8.84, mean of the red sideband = 9.06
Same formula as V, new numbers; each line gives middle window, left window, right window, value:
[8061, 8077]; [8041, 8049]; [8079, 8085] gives 0.0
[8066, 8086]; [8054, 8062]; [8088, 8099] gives 0.6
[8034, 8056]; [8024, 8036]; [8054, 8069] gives 0.7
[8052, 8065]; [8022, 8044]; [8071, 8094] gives 0.1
